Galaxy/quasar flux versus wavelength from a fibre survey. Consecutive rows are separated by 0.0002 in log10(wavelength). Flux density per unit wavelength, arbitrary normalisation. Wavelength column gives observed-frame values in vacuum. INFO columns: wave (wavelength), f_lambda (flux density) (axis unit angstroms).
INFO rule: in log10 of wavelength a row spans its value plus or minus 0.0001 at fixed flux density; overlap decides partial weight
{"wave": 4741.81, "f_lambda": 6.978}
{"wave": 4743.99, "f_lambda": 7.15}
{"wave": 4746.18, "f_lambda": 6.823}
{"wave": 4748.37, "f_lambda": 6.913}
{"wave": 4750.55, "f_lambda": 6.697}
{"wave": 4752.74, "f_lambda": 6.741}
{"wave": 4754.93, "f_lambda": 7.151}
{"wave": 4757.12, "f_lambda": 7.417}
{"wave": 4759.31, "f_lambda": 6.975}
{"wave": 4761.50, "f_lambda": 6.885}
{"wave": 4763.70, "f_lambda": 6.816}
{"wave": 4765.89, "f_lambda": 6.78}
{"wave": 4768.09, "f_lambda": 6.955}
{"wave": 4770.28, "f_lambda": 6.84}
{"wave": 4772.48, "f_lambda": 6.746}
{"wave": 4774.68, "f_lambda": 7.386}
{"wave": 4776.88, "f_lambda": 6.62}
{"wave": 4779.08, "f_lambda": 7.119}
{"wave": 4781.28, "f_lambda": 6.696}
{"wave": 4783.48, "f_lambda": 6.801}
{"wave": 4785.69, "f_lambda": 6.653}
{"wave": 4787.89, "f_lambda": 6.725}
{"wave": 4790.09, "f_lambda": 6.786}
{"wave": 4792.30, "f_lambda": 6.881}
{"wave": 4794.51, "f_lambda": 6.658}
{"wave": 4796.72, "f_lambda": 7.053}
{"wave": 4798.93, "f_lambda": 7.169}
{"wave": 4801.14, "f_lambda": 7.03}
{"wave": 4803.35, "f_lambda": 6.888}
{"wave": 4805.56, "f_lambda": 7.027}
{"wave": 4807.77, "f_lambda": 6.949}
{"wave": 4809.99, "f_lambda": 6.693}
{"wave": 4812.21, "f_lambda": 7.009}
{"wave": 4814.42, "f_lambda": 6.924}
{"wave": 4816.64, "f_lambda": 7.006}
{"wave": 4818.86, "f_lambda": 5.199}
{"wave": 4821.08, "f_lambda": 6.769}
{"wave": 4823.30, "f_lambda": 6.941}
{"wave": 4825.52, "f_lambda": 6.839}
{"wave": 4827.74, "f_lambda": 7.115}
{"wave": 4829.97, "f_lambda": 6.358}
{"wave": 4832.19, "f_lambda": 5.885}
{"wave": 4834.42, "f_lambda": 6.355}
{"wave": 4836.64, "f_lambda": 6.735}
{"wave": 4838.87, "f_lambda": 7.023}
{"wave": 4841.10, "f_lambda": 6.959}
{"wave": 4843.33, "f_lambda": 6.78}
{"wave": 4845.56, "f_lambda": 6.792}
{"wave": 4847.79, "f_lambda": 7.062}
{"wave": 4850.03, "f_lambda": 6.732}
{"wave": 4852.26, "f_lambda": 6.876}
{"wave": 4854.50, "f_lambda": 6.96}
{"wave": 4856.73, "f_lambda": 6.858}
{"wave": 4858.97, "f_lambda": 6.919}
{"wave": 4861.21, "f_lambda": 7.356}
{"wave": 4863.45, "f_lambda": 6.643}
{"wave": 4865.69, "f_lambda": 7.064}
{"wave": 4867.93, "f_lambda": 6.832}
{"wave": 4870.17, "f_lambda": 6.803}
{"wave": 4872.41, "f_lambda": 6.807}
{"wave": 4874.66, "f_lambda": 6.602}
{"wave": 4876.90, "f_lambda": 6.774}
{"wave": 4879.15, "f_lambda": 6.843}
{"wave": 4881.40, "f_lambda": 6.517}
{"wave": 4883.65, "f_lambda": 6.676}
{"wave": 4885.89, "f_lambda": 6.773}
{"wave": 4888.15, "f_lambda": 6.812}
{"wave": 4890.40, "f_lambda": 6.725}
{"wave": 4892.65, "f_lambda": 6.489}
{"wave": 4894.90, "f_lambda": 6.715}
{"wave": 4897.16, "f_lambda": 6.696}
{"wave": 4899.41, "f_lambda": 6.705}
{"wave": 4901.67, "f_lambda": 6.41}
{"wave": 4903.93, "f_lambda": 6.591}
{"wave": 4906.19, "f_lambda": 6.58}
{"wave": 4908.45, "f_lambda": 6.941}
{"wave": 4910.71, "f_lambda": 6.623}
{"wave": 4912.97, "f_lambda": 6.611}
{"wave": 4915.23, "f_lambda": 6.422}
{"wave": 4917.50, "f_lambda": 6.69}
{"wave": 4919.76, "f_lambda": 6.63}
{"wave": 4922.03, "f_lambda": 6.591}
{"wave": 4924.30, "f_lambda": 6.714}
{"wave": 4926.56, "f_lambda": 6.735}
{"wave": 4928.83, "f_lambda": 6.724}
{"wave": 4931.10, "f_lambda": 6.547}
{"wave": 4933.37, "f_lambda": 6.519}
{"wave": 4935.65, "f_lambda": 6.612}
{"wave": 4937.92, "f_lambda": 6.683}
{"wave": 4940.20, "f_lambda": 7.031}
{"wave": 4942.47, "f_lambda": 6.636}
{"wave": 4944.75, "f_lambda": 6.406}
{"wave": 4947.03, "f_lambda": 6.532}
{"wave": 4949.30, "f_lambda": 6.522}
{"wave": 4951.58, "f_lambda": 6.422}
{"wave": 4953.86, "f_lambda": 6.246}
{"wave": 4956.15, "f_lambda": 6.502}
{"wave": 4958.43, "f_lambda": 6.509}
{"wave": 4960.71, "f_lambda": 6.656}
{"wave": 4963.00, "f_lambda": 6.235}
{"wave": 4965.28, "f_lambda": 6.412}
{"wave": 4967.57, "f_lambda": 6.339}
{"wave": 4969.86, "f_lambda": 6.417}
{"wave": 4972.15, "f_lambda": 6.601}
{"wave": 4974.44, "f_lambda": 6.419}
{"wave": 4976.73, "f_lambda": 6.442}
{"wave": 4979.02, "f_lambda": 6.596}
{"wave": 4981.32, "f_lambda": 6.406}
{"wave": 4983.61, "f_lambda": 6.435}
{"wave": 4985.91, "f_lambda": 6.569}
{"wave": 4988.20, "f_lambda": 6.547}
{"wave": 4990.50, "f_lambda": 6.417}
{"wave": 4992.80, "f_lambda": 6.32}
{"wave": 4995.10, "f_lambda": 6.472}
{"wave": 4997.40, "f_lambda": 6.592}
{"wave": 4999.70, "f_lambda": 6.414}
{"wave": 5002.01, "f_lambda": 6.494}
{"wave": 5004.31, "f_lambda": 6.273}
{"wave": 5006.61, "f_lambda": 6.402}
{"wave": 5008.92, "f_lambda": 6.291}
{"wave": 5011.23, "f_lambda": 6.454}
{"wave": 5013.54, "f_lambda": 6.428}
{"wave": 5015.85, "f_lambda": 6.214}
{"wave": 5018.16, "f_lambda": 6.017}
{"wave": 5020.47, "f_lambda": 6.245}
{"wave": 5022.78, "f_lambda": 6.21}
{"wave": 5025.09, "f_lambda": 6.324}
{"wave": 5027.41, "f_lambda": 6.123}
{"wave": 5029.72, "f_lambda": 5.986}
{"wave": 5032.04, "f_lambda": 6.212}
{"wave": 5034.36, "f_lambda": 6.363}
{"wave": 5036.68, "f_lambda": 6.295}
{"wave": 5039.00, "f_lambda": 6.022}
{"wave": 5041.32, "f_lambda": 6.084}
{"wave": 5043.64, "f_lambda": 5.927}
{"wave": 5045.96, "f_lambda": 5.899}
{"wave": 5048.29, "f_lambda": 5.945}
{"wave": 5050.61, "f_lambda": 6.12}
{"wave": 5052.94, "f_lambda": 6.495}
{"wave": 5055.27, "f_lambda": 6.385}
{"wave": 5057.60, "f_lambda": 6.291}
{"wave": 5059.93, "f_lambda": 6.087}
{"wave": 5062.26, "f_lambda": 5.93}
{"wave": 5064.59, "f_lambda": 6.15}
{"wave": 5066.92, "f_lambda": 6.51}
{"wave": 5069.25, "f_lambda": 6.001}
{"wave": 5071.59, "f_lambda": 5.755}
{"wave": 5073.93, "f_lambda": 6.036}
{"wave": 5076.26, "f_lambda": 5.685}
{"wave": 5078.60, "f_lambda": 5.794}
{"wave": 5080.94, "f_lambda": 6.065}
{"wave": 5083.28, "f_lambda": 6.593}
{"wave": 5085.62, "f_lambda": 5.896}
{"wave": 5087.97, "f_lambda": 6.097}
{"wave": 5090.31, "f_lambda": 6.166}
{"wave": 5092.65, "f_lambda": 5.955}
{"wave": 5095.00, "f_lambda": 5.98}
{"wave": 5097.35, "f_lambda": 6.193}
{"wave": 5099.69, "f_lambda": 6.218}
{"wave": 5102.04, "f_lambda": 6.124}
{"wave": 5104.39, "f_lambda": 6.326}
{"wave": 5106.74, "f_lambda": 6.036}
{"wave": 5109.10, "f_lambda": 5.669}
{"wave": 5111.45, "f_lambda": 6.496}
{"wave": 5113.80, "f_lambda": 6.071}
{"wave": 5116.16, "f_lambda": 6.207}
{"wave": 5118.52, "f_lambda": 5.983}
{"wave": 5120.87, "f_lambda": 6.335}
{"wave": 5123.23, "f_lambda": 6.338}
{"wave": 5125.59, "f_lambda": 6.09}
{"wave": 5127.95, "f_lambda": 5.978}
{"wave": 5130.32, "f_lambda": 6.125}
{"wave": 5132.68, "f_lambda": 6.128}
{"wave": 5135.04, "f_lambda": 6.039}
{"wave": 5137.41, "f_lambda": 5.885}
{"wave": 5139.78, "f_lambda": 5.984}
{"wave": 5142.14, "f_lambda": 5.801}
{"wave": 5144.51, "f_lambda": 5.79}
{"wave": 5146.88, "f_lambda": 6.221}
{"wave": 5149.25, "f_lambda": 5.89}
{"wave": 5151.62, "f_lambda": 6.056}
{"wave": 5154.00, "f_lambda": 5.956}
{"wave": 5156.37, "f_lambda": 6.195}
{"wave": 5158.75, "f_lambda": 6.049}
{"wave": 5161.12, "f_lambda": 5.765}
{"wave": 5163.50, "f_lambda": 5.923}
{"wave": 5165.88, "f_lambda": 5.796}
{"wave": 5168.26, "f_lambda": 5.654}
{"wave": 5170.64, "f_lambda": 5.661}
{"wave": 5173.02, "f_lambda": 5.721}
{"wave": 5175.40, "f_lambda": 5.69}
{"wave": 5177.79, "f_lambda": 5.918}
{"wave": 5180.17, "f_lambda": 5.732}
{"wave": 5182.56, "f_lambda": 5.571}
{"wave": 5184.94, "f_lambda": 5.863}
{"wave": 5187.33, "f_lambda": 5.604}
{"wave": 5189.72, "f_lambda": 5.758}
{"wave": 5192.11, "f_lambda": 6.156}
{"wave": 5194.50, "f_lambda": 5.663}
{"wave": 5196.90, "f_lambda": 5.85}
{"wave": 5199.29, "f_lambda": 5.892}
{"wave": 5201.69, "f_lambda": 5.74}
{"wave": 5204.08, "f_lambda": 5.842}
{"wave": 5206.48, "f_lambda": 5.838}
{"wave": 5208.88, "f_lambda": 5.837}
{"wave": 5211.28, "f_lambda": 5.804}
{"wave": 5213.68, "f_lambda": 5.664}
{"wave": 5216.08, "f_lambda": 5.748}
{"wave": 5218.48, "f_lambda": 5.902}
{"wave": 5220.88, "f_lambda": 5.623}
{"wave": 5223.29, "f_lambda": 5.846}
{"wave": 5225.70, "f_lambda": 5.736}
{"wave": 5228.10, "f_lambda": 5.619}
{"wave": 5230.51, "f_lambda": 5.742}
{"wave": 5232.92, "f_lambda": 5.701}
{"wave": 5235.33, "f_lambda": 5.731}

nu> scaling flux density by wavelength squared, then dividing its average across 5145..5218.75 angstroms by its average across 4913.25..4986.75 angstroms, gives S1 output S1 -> 1.0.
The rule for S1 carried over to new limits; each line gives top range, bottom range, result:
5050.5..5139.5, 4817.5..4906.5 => 1.00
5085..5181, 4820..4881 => 0.99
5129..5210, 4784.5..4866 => 0.99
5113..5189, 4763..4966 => 0.99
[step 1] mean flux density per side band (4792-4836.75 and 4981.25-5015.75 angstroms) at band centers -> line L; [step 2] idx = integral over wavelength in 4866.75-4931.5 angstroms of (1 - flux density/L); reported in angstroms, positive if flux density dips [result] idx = -0.82 angstroms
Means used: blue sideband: 6.73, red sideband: 6.43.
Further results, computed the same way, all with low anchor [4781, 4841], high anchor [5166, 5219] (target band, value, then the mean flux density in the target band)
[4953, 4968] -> -0.1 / 6.42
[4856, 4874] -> -0.8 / 6.9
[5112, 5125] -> -0.5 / 6.2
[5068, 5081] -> 0.4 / 5.88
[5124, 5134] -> -0.3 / 6.09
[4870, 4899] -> -0.6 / 6.71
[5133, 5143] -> -0.1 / 5.95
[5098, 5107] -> -0.3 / 6.2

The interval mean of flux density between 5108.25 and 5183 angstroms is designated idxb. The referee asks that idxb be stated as 5.96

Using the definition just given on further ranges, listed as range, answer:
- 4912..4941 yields 6.65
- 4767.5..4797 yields 6.84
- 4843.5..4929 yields 6.74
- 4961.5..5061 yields 6.31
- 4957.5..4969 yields 6.43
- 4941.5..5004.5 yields 6.46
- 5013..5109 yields 6.12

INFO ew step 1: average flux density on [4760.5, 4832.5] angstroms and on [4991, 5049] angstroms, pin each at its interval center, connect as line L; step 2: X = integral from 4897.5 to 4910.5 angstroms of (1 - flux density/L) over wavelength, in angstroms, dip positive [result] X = -0.2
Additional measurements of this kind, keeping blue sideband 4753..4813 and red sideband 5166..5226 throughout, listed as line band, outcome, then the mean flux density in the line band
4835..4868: -0.9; 6.9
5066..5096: 0.3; 6.04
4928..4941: -0.4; 6.67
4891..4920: -0.2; 6.63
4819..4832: 0.3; 6.62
